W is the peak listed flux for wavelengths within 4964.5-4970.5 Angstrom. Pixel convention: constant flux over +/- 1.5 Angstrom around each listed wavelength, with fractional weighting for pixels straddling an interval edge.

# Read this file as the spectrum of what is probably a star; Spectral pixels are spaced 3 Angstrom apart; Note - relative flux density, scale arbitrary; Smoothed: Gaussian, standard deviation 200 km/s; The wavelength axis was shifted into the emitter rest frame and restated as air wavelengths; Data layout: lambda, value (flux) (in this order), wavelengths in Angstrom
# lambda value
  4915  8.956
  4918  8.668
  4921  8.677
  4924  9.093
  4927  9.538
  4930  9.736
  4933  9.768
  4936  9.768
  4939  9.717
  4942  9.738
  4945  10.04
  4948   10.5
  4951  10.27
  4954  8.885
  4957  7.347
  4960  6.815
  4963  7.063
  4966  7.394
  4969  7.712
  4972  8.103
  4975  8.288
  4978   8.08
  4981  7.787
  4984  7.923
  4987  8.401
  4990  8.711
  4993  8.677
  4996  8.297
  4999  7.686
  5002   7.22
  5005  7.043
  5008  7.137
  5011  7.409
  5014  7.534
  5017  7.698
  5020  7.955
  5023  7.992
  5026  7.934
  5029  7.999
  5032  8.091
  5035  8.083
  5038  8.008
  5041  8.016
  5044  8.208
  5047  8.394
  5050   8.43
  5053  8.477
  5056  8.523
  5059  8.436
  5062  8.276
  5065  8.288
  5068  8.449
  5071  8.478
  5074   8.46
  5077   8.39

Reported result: 7.712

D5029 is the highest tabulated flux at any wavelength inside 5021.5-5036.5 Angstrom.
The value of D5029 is 8.091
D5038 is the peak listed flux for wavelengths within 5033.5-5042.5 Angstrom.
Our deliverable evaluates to 8.083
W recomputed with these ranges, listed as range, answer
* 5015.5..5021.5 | 7.955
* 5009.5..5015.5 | 7.534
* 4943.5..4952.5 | 10.5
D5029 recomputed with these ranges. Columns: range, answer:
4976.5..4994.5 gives 8.711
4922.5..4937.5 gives 9.768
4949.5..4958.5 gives 10.27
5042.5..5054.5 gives 8.477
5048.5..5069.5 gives 8.523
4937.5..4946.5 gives 10.04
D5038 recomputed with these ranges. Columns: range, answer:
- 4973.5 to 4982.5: 8.288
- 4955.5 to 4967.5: 7.394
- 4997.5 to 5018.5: 7.698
